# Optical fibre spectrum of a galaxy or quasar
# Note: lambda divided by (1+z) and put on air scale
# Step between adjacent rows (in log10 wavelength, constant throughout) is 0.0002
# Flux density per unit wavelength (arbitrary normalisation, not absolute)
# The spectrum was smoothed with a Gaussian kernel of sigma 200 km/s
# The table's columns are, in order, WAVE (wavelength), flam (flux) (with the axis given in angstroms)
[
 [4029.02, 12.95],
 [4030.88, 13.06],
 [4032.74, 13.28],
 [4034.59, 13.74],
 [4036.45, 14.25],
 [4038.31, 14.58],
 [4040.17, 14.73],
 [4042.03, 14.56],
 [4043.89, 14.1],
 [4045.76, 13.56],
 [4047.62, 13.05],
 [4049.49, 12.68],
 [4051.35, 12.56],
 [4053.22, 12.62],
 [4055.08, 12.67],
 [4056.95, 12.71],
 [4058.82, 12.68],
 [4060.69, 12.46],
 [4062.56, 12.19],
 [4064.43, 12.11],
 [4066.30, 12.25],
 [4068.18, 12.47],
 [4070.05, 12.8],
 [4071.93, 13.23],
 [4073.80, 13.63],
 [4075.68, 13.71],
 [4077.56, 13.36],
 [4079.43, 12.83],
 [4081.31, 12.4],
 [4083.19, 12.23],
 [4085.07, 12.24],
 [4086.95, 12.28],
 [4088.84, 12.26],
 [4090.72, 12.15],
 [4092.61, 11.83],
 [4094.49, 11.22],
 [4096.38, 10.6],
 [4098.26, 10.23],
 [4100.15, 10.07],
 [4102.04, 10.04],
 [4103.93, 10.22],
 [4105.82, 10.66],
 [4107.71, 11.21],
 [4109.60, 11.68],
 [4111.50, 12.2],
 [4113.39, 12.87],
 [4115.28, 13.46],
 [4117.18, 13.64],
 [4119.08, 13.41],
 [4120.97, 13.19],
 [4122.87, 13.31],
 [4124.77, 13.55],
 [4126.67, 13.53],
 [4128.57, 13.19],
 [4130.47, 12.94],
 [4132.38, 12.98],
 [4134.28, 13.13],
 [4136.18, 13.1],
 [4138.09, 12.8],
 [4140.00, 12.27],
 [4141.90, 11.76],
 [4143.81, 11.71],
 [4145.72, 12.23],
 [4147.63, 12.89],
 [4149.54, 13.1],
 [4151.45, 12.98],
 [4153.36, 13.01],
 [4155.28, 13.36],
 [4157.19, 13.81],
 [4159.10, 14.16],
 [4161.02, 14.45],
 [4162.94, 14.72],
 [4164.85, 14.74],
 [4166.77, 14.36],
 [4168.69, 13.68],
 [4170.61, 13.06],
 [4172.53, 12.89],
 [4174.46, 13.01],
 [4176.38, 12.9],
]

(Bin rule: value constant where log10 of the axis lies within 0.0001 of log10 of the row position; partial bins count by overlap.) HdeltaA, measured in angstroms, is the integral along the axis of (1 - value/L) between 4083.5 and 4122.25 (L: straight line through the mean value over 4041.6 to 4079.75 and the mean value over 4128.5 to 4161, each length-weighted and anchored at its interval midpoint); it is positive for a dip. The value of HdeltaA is 3.4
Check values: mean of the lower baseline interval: 12.9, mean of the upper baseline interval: 12.9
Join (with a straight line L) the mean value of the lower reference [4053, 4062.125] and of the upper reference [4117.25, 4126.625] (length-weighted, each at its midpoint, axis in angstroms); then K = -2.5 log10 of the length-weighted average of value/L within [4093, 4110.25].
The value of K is 0.23 mag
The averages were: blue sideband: 12.6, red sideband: 13.4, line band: 10.7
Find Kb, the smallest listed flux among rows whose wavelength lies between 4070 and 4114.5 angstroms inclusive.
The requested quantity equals 10.04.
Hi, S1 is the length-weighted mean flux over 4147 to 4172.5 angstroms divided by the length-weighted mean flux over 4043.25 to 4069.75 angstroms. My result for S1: 1.08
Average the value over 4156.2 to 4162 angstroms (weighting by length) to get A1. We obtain 14.1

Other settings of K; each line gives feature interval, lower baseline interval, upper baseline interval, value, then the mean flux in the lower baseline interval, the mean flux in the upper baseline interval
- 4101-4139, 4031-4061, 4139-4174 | 0.06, 13.4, 13.3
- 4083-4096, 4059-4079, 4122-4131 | 0.09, 12.8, 13.3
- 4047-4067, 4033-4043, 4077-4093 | 0.08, 14.3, 12.4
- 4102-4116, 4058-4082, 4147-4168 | 0.14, 12.8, 13.8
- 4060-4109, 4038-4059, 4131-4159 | 0.11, 13.4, 12.8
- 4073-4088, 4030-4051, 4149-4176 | 0.07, 13.7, 13.7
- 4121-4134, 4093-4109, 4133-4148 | -0.12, 10.6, 12.5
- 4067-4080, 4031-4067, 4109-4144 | 0.00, 13.2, 12.9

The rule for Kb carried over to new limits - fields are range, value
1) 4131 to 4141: 12.27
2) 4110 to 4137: 12.2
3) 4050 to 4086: 12.11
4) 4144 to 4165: 12.23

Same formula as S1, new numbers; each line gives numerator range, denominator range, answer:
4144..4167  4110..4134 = 1.03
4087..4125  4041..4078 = 0.92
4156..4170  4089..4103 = 1.30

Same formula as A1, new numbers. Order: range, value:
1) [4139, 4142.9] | 12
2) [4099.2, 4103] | 10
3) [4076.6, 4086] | 12.6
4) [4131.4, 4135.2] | 13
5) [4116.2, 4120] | 13.5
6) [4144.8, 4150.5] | 12.7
